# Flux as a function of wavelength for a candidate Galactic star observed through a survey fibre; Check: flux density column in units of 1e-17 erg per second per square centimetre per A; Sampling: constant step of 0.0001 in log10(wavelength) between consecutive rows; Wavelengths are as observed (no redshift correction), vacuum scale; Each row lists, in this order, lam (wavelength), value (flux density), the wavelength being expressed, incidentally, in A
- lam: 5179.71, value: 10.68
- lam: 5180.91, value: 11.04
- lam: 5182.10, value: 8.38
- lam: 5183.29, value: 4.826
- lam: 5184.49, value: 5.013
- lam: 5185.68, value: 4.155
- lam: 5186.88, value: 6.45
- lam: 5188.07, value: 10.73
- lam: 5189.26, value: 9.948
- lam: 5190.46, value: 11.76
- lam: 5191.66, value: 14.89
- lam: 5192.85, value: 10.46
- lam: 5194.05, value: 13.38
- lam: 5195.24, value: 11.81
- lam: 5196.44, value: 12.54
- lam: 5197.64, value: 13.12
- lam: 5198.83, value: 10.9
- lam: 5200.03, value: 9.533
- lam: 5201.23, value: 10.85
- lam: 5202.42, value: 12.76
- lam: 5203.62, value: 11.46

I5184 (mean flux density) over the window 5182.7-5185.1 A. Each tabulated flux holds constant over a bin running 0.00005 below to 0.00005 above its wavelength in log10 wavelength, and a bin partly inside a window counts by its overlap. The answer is 4.91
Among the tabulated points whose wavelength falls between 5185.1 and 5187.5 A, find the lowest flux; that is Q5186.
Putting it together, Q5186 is 4.155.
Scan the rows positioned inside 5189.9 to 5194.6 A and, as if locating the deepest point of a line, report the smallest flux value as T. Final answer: 10.46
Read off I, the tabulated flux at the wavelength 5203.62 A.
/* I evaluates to 11.46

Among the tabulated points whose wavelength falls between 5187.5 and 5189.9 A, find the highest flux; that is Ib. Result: 10.73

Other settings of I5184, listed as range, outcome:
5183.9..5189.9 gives 7.29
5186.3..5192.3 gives 10.8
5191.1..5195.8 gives 12.6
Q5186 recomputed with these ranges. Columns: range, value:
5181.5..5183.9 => 4.826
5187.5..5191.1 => 9.948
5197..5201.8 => 9.533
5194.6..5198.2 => 11.81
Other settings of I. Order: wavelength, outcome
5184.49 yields 5.013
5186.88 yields 6.45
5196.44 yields 12.54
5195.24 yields 11.81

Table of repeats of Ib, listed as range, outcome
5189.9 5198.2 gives 14.89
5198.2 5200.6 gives 10.9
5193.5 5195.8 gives 13.38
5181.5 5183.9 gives 8.38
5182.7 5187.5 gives 6.45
